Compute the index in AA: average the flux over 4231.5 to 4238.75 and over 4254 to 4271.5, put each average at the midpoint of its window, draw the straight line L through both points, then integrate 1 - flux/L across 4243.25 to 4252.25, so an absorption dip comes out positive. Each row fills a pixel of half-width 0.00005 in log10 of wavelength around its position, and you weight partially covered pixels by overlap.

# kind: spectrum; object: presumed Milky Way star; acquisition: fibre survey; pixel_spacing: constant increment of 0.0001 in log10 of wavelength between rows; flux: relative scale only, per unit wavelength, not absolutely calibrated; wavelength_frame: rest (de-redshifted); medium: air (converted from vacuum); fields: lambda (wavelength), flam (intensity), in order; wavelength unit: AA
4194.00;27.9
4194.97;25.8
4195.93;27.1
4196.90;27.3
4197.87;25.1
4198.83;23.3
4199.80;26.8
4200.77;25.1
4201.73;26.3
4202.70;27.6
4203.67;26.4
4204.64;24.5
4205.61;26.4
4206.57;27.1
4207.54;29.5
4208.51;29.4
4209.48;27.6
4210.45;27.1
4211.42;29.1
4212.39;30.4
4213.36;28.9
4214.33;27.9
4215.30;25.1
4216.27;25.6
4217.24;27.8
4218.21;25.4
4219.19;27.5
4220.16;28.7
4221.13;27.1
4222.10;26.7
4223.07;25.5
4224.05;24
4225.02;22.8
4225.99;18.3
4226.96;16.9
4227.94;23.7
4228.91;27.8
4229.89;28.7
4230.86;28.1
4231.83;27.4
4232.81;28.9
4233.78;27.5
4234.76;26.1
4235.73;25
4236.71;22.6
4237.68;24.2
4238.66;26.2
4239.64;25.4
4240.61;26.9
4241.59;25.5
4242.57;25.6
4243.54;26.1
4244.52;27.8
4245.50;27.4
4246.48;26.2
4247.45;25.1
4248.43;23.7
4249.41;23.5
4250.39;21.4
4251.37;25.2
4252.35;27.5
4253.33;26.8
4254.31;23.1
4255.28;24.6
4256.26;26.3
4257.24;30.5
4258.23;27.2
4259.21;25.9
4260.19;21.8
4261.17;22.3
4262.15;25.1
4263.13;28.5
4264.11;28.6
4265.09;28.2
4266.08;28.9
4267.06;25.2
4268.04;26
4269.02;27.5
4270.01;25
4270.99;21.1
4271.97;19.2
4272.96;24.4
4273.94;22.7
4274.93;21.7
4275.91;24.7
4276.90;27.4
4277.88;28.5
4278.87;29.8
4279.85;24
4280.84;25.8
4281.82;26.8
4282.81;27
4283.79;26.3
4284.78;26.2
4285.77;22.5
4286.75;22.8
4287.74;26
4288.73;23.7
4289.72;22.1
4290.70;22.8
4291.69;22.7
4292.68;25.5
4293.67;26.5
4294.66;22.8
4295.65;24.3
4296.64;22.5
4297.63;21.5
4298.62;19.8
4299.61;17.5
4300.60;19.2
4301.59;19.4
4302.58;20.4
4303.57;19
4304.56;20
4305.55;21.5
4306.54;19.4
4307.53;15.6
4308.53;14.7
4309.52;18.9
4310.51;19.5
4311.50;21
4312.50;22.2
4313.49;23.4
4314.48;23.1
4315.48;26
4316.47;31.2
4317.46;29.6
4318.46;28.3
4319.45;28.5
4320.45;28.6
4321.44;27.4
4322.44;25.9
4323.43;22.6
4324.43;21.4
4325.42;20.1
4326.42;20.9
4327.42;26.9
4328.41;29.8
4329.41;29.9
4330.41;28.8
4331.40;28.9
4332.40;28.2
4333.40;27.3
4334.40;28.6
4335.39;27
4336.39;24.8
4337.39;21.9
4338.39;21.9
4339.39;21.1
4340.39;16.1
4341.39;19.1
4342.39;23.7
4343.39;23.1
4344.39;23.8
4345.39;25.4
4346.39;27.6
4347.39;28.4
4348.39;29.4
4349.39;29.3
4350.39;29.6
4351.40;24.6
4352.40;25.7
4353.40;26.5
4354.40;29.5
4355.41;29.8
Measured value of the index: 0.2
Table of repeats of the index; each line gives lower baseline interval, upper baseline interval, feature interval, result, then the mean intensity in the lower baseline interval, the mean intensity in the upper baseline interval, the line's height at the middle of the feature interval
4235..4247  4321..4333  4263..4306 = 3.1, 25.8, 25.9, 25.8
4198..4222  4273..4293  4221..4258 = 1.1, 27.1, 24.9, 26.2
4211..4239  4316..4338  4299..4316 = 4.1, 26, 26.6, 26.5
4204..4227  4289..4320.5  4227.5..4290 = -3.0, 26.4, 22.3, 24.4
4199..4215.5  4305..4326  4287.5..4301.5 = 0.9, 27.3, 23.3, 24.1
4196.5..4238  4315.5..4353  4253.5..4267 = -0.1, 26.2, 25.8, 26.1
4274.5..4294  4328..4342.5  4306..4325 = 1.2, 25.1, 25.1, 25.1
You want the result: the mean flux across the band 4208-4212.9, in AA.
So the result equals 28.7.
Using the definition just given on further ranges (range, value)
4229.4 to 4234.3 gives 28.1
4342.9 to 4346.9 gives 25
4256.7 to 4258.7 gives 28.7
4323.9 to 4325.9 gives 20.8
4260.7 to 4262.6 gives 23.7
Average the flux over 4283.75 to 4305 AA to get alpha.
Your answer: 22.3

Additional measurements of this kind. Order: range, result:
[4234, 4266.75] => 25.7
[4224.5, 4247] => 25.4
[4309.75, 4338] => 25.7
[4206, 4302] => 25.3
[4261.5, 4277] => 25.2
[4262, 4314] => 23.3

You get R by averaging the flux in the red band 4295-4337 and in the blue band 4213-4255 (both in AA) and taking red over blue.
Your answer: 0.9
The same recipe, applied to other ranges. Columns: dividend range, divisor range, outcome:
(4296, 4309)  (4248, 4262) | 0.77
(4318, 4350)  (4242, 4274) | 1.00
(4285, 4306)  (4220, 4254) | 0.87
